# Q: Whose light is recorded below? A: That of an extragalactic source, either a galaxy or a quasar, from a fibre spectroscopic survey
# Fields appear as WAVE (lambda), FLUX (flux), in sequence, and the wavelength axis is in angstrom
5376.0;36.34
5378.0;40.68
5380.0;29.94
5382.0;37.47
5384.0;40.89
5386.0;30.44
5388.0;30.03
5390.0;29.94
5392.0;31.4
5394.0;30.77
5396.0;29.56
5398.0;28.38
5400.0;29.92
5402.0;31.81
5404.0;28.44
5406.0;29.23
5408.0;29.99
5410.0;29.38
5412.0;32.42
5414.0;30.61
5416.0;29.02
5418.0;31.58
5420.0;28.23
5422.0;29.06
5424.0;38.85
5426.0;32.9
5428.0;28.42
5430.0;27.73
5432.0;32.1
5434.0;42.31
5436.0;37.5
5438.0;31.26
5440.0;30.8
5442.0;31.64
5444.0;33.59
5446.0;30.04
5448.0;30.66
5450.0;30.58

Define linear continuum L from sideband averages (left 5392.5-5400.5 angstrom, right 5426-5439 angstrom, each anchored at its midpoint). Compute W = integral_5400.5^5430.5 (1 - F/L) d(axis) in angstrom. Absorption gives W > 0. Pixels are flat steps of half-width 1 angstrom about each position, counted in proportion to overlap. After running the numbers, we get 0.96 angstrom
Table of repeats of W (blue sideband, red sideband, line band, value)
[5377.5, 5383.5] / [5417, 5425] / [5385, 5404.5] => 2.5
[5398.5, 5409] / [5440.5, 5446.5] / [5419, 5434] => -0.4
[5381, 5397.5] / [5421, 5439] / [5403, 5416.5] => 1.2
